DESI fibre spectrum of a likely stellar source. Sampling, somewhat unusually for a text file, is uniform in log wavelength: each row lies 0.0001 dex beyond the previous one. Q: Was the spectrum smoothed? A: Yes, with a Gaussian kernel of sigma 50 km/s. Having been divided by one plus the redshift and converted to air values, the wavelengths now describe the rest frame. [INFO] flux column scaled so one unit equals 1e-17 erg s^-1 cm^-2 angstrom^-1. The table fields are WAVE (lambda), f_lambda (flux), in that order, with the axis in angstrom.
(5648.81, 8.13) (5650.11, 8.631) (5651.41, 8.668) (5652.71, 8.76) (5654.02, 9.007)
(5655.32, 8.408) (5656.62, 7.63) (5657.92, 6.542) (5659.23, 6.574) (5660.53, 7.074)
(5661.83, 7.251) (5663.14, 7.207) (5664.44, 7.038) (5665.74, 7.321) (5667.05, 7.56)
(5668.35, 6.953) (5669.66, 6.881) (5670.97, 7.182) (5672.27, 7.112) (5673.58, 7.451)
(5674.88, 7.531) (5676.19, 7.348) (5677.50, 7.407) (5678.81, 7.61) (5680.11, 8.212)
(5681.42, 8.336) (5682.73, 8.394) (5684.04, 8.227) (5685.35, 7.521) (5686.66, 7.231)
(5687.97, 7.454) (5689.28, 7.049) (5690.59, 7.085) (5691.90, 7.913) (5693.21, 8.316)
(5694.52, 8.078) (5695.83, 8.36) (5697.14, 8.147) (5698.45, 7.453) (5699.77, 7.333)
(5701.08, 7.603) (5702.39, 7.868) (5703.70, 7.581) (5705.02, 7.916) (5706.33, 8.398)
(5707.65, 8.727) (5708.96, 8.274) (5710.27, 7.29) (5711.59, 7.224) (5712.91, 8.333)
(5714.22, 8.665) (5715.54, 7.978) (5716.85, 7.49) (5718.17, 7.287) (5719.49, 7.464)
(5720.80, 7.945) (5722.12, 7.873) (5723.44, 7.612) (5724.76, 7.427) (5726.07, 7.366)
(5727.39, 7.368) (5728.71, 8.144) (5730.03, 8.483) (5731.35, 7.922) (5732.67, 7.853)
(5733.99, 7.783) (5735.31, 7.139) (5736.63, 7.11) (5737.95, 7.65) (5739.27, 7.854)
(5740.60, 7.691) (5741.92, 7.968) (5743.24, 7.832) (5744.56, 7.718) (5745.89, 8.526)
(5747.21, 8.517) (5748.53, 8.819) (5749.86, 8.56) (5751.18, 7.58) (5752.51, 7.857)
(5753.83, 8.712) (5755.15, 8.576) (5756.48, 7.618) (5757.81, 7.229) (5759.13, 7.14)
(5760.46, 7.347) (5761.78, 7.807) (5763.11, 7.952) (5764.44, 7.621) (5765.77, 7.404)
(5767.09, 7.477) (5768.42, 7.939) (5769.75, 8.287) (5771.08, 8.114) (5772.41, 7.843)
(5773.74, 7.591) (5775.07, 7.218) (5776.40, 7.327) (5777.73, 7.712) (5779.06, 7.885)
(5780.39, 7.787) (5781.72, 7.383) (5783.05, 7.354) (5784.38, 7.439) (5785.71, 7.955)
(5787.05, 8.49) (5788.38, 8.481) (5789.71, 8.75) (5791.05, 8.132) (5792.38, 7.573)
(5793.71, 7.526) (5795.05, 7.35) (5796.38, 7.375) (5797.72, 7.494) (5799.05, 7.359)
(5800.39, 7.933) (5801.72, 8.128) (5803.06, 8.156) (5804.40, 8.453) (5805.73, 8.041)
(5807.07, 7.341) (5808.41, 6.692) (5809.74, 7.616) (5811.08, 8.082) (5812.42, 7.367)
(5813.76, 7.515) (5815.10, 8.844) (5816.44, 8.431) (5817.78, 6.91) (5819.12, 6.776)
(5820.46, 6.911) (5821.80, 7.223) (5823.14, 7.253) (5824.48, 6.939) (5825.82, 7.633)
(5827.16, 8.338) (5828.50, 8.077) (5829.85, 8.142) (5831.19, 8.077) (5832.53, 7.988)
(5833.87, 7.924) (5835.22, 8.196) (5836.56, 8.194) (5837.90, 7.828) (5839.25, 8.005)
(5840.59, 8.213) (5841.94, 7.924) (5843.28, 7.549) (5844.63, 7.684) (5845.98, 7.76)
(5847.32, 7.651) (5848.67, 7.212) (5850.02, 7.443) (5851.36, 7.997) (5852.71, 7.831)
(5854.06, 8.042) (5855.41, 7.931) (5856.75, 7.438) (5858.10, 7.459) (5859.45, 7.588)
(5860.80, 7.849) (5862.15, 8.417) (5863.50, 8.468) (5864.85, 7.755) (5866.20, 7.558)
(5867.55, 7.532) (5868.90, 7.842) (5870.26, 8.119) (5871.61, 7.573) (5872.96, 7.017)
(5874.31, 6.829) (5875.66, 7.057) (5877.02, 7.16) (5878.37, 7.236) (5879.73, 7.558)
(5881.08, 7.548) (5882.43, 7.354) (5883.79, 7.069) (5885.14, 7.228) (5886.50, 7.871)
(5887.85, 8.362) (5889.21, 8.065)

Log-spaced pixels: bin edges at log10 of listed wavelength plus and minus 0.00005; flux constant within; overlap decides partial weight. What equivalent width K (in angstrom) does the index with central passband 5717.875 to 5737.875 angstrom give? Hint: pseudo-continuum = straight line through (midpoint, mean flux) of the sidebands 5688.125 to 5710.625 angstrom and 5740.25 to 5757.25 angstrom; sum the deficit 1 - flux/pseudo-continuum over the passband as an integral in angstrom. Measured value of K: 0.9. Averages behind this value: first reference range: 7.85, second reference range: 8.15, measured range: 7.66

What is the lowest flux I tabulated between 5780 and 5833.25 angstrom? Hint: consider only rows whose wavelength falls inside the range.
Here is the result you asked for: 6.692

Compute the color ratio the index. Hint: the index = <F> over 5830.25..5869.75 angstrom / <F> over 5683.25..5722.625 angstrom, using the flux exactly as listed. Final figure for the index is 1.0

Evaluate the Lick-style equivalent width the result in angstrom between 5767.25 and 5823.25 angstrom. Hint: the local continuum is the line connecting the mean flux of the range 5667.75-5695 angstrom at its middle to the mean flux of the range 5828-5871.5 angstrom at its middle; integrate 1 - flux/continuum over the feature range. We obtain 0.4 angstrom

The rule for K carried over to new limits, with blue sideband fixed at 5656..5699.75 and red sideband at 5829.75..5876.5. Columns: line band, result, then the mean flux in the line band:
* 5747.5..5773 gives -0.92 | 7.9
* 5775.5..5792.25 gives -0.46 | 7.87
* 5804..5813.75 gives 0.09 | 7.63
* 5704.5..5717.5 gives -0.83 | 8.03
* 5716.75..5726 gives -0.02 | 7.58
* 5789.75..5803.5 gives -0.11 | 7.74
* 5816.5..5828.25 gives 0.58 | 7.34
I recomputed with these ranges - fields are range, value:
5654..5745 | 6.542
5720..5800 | 7.11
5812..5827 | 6.776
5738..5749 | 7.691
